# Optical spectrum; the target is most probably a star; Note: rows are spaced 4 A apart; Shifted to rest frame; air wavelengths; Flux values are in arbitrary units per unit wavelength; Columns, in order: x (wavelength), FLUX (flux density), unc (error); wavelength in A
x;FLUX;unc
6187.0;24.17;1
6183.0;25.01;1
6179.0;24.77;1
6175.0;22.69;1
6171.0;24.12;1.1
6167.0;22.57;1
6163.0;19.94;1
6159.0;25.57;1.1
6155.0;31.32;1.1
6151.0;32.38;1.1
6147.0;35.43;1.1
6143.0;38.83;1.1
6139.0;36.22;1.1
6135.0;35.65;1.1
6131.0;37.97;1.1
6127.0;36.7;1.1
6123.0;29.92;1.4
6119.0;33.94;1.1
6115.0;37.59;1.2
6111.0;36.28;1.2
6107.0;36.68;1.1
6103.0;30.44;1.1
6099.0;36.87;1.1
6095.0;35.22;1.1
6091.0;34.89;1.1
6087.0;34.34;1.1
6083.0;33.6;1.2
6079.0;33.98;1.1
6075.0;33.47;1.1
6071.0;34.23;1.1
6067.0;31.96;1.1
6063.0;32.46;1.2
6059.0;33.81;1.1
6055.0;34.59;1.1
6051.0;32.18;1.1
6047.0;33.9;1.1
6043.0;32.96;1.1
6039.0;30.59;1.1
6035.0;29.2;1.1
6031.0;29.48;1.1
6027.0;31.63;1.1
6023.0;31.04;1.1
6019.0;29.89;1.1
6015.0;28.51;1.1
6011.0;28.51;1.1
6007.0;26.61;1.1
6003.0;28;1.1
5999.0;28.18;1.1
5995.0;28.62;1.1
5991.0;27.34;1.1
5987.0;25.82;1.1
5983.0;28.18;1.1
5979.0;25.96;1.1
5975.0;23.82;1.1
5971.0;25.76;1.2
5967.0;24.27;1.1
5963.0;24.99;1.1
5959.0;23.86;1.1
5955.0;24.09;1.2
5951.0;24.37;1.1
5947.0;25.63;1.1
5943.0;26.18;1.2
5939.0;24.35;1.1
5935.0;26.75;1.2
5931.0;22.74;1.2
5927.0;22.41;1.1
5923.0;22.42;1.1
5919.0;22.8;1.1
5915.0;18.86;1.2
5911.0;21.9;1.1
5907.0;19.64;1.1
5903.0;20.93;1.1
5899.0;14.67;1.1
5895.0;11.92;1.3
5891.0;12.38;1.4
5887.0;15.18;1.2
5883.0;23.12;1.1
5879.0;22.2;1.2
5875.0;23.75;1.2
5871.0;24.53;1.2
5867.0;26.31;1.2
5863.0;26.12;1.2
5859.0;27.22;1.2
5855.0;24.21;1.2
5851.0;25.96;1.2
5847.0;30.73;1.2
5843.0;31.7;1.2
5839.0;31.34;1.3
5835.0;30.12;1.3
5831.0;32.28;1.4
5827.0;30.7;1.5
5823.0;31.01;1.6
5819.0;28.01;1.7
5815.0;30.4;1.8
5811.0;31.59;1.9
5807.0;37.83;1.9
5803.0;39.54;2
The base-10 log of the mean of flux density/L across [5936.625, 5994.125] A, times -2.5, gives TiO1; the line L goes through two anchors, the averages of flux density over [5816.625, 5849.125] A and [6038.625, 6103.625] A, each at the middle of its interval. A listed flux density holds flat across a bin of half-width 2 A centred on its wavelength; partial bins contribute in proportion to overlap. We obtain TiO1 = 0.26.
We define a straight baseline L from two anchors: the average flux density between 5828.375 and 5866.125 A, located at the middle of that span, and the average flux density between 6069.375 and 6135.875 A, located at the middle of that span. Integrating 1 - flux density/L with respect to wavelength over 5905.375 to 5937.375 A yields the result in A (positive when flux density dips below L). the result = 8.7 A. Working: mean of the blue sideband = 28.8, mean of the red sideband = 34.8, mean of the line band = 22.2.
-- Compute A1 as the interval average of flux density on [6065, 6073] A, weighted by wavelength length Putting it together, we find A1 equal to 33.1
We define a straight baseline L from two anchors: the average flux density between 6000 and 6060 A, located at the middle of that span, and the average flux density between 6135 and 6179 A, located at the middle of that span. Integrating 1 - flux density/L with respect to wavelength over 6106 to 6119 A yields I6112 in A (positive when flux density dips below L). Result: -3.0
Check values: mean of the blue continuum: 30.6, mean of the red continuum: 29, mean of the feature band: 36.4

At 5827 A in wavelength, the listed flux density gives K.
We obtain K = 30.7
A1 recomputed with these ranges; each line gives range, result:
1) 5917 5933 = 22.6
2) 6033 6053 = 31.8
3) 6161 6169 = 21.3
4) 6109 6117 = 36.9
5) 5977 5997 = 27.2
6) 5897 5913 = 19.3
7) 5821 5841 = 31.1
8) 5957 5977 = 24.5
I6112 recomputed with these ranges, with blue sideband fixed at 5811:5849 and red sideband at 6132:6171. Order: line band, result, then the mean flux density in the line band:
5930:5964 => 6.5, 24.8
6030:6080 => -3.0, 32.6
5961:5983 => 3.9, 25.3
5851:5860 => 1.5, 25.6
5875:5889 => 4.6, 20.7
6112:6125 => -1.4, 34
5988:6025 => 2.7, 28.4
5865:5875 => 1.8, 25.1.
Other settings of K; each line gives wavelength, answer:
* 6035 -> 29.2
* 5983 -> 28.18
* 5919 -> 22.8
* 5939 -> 24.35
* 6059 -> 33.81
